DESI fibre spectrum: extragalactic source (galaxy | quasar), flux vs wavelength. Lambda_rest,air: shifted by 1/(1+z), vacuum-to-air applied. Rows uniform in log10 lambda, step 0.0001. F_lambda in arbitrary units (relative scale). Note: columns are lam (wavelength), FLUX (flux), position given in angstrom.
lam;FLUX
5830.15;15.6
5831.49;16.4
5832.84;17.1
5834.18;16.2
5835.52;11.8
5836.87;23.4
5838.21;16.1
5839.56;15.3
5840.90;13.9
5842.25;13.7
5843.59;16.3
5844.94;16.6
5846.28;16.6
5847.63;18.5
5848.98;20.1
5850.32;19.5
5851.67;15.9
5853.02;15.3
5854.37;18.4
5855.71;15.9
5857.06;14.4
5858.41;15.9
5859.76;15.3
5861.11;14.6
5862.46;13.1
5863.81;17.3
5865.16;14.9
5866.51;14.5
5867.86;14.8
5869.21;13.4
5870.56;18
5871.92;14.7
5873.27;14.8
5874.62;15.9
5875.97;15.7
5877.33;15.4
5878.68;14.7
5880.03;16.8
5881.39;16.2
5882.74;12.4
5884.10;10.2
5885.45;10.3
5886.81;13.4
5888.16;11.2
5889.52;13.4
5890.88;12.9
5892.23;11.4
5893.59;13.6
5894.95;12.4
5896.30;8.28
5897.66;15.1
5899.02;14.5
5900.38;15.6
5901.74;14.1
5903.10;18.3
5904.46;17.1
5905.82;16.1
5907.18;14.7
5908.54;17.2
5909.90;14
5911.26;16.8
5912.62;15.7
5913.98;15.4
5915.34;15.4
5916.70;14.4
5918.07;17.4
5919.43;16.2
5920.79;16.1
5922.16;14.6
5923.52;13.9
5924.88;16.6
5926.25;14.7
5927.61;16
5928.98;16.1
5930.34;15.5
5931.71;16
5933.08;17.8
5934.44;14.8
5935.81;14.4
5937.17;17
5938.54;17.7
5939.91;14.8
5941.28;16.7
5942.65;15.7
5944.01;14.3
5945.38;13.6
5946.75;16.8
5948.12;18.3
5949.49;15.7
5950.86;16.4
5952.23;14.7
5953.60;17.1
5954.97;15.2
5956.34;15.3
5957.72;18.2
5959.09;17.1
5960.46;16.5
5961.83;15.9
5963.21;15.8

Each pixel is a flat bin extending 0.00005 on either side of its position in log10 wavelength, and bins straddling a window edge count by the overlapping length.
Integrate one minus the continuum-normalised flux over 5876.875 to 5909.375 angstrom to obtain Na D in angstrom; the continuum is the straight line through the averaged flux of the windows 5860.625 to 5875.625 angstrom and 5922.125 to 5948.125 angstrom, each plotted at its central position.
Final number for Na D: 2.9 angstrom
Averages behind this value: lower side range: 15.1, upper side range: 15.7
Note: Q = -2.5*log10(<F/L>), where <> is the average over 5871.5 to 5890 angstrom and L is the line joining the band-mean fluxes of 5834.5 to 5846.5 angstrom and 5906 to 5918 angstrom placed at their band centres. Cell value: 0.133 mag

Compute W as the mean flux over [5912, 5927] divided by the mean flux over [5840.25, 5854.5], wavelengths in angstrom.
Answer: 0.93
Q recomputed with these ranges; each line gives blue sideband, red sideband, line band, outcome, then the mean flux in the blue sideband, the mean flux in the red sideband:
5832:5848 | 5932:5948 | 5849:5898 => 0.11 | 16.2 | 15.9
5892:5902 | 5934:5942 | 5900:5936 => -0.09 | 13.2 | 15.9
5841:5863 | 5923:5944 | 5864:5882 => 0.05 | 16.2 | 15.8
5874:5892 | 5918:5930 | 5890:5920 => -0.01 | 13.7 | 15.7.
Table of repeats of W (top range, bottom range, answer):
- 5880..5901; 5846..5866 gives 0.79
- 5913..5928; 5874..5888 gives 1.11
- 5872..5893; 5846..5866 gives 0.84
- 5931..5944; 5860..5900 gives 1.15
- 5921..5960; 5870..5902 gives 1.15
